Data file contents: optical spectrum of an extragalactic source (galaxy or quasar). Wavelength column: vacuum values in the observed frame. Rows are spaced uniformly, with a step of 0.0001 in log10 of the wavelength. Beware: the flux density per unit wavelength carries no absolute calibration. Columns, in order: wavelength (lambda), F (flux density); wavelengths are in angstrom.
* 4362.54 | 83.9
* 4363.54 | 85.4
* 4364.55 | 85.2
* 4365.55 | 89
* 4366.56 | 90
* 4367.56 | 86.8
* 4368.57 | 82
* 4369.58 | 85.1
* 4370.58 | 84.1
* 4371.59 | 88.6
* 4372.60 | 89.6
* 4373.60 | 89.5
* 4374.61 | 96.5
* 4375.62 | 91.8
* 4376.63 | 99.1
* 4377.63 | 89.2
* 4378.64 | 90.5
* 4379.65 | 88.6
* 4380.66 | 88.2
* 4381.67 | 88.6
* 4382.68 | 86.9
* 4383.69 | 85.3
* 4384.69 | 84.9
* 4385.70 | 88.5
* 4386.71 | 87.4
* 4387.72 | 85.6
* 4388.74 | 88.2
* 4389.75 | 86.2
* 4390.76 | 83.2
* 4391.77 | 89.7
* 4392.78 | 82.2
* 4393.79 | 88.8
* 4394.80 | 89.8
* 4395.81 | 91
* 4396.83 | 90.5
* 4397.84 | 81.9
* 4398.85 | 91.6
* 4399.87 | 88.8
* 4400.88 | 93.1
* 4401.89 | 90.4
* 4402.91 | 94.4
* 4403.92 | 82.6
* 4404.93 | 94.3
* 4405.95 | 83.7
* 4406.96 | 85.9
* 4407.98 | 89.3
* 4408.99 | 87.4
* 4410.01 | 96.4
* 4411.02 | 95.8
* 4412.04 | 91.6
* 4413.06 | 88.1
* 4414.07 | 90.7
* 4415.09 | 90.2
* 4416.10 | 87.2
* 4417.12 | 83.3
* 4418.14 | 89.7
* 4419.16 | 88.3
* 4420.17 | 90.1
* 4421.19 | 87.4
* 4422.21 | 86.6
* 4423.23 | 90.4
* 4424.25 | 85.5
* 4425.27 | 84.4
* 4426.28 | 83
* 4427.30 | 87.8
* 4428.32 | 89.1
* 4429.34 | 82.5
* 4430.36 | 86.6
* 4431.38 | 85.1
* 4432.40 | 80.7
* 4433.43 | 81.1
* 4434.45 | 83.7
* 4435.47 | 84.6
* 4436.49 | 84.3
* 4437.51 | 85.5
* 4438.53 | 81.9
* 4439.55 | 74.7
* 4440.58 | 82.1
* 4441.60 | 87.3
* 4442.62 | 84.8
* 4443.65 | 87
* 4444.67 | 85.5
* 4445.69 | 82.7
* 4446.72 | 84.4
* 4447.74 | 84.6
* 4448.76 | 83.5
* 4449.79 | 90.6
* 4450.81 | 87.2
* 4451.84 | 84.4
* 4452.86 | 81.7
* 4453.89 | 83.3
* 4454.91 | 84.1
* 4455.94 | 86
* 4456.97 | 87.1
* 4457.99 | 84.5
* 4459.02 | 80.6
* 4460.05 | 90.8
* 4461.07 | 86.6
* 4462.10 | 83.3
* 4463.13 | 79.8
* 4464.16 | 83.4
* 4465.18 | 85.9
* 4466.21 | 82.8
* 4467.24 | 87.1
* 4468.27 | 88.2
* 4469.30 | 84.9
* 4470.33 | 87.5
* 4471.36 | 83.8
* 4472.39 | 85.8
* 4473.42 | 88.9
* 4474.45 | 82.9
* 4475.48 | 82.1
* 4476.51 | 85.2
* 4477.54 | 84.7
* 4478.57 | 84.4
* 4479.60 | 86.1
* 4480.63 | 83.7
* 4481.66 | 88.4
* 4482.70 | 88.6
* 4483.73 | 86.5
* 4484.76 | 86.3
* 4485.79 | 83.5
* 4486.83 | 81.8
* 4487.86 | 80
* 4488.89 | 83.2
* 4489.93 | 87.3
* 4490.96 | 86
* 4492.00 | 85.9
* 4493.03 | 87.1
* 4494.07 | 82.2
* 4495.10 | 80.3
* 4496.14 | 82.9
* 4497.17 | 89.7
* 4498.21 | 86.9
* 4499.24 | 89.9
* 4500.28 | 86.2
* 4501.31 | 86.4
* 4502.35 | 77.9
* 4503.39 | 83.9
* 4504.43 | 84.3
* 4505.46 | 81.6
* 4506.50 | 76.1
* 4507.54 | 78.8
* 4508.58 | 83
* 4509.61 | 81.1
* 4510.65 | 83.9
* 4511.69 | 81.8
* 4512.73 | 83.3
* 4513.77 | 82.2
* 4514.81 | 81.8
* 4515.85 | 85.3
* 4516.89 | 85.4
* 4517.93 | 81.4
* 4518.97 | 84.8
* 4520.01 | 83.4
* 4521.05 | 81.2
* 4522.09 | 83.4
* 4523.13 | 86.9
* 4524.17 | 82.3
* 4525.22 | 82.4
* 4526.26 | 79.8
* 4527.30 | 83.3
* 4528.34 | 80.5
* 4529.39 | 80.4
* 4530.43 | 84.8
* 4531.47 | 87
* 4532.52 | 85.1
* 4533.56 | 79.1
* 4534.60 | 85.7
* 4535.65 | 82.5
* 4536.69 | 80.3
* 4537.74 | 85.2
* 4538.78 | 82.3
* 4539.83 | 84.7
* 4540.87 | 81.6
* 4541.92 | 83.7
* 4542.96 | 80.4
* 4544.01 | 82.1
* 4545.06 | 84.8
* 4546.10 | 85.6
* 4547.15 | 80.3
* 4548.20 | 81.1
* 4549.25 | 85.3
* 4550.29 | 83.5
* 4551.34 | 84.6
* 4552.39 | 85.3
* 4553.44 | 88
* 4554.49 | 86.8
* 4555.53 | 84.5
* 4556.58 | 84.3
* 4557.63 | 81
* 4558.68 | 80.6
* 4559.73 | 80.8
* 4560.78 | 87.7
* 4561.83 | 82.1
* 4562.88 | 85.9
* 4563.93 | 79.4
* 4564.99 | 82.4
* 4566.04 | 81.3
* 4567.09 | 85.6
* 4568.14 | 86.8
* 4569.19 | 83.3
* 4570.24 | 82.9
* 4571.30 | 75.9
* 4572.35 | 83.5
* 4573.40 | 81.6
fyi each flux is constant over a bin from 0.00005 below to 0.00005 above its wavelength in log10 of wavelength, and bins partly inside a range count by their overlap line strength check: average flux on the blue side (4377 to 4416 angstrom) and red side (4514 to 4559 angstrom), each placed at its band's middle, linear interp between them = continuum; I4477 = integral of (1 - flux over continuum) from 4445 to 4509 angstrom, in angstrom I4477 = 0.7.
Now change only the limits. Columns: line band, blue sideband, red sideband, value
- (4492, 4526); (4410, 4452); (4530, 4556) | 0.45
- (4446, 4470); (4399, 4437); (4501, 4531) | 0.16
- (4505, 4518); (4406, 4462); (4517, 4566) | 0.31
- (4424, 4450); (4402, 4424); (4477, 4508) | 1.02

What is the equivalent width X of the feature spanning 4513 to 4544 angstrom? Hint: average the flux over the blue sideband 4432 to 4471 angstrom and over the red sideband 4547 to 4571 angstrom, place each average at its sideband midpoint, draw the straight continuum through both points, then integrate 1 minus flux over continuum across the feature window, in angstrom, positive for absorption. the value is 0.3 angstrom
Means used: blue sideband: 84.4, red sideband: 83.6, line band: 83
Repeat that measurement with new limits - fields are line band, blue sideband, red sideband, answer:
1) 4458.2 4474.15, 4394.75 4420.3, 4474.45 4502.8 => 0.2 angstrom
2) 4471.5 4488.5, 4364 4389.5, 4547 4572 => 0.1 angstrom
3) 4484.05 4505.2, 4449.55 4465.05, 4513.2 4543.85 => -0.2 angstrom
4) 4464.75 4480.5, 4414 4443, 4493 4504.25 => -0.1 angstrom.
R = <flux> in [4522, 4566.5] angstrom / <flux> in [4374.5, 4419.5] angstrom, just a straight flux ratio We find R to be 0.9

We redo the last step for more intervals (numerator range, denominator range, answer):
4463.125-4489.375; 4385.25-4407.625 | 0.96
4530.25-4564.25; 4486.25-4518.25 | 1.00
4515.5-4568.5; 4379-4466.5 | 0.96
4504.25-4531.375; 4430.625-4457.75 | 0.98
